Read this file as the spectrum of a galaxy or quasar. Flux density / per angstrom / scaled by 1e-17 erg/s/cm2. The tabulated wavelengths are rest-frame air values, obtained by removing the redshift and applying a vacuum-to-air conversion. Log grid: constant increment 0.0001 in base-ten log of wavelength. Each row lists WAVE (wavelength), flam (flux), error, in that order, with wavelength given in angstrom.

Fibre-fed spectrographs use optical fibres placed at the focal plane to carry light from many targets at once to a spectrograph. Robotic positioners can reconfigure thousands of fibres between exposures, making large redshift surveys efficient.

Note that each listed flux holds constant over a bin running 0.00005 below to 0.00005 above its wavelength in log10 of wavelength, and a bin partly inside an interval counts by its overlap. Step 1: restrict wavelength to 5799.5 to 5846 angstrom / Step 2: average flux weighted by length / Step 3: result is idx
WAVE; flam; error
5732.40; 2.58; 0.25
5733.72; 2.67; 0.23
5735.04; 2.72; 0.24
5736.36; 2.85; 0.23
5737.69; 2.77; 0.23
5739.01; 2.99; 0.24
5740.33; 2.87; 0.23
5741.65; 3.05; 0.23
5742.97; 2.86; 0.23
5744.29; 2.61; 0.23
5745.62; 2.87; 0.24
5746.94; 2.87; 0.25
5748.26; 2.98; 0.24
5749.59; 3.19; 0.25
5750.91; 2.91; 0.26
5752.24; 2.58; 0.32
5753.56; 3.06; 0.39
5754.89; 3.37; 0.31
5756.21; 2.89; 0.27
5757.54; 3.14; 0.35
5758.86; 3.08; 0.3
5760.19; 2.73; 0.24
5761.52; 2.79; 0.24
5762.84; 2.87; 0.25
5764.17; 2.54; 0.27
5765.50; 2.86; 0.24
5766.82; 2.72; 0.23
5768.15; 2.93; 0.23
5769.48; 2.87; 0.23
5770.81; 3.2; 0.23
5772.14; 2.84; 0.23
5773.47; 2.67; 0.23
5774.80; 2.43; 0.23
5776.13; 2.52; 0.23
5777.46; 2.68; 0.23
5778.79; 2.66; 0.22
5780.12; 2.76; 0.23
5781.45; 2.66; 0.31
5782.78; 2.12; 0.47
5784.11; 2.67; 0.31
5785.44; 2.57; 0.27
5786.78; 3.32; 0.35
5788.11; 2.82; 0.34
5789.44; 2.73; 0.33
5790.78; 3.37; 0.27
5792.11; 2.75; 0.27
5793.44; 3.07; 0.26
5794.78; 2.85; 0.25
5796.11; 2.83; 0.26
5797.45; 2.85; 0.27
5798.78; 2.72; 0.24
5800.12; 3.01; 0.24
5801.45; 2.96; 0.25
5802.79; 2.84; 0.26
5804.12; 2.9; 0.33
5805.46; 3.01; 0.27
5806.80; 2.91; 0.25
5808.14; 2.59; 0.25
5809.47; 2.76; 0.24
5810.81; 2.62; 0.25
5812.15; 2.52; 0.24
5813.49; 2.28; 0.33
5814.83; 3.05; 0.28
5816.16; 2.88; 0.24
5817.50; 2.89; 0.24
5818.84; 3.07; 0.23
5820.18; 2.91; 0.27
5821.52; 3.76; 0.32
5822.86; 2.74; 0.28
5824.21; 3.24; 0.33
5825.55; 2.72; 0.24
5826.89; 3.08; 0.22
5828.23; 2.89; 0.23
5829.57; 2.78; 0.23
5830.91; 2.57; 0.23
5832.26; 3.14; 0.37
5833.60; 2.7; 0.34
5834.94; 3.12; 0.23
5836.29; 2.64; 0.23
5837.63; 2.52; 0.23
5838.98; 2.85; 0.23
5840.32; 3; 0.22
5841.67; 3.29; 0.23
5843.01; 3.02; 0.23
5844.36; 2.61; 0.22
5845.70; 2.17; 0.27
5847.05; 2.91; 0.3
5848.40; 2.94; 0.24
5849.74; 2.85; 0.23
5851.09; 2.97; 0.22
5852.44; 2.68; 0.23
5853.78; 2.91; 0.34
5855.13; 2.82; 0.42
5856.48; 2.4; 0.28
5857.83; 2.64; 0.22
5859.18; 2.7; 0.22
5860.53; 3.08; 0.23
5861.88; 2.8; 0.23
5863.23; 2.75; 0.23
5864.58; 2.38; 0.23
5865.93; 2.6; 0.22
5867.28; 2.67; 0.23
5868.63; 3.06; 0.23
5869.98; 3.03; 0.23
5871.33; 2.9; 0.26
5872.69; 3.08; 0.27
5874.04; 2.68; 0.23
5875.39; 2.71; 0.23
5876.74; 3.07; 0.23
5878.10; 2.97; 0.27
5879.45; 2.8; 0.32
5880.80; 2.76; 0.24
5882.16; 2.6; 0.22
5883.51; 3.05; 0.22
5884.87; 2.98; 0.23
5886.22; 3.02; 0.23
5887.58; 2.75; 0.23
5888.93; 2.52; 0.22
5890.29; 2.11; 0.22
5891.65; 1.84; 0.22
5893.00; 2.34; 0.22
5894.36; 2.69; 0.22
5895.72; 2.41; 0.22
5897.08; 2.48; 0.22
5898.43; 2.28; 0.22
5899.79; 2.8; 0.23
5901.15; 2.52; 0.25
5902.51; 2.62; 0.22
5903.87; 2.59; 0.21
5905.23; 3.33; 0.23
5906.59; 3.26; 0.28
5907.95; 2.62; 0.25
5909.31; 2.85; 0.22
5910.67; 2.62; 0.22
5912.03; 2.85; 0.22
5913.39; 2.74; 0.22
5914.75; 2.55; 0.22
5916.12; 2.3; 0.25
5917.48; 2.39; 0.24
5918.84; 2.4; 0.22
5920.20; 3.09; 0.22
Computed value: 2.86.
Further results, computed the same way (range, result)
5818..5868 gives 2.84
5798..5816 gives 2.79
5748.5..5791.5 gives 2.83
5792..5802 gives 2.89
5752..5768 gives 2.9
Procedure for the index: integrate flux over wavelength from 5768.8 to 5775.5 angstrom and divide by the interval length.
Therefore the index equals 2.8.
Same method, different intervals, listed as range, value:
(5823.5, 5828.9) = 2.98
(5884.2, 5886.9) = 3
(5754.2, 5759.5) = 3.12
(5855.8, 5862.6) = 2.72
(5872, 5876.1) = 2.83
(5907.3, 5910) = 2.74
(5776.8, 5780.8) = 2.7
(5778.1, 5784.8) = 2.58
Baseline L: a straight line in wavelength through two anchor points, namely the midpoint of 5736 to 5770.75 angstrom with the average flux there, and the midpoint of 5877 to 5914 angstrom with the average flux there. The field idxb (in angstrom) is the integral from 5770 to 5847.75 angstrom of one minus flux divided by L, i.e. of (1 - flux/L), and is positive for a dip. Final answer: -0.4 angstrom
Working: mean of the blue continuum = 2.9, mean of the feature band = 2.83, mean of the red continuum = 2.69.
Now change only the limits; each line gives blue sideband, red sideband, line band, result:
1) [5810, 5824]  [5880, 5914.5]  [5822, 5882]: -0.8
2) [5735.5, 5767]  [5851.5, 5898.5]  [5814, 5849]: -1.6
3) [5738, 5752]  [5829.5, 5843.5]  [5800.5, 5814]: 0.6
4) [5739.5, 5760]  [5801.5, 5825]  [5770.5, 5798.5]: 1.3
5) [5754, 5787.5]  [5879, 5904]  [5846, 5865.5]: -0.8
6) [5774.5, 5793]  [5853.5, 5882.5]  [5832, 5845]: -0.5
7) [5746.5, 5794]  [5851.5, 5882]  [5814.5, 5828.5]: -1.0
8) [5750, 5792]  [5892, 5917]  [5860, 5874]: -0.7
